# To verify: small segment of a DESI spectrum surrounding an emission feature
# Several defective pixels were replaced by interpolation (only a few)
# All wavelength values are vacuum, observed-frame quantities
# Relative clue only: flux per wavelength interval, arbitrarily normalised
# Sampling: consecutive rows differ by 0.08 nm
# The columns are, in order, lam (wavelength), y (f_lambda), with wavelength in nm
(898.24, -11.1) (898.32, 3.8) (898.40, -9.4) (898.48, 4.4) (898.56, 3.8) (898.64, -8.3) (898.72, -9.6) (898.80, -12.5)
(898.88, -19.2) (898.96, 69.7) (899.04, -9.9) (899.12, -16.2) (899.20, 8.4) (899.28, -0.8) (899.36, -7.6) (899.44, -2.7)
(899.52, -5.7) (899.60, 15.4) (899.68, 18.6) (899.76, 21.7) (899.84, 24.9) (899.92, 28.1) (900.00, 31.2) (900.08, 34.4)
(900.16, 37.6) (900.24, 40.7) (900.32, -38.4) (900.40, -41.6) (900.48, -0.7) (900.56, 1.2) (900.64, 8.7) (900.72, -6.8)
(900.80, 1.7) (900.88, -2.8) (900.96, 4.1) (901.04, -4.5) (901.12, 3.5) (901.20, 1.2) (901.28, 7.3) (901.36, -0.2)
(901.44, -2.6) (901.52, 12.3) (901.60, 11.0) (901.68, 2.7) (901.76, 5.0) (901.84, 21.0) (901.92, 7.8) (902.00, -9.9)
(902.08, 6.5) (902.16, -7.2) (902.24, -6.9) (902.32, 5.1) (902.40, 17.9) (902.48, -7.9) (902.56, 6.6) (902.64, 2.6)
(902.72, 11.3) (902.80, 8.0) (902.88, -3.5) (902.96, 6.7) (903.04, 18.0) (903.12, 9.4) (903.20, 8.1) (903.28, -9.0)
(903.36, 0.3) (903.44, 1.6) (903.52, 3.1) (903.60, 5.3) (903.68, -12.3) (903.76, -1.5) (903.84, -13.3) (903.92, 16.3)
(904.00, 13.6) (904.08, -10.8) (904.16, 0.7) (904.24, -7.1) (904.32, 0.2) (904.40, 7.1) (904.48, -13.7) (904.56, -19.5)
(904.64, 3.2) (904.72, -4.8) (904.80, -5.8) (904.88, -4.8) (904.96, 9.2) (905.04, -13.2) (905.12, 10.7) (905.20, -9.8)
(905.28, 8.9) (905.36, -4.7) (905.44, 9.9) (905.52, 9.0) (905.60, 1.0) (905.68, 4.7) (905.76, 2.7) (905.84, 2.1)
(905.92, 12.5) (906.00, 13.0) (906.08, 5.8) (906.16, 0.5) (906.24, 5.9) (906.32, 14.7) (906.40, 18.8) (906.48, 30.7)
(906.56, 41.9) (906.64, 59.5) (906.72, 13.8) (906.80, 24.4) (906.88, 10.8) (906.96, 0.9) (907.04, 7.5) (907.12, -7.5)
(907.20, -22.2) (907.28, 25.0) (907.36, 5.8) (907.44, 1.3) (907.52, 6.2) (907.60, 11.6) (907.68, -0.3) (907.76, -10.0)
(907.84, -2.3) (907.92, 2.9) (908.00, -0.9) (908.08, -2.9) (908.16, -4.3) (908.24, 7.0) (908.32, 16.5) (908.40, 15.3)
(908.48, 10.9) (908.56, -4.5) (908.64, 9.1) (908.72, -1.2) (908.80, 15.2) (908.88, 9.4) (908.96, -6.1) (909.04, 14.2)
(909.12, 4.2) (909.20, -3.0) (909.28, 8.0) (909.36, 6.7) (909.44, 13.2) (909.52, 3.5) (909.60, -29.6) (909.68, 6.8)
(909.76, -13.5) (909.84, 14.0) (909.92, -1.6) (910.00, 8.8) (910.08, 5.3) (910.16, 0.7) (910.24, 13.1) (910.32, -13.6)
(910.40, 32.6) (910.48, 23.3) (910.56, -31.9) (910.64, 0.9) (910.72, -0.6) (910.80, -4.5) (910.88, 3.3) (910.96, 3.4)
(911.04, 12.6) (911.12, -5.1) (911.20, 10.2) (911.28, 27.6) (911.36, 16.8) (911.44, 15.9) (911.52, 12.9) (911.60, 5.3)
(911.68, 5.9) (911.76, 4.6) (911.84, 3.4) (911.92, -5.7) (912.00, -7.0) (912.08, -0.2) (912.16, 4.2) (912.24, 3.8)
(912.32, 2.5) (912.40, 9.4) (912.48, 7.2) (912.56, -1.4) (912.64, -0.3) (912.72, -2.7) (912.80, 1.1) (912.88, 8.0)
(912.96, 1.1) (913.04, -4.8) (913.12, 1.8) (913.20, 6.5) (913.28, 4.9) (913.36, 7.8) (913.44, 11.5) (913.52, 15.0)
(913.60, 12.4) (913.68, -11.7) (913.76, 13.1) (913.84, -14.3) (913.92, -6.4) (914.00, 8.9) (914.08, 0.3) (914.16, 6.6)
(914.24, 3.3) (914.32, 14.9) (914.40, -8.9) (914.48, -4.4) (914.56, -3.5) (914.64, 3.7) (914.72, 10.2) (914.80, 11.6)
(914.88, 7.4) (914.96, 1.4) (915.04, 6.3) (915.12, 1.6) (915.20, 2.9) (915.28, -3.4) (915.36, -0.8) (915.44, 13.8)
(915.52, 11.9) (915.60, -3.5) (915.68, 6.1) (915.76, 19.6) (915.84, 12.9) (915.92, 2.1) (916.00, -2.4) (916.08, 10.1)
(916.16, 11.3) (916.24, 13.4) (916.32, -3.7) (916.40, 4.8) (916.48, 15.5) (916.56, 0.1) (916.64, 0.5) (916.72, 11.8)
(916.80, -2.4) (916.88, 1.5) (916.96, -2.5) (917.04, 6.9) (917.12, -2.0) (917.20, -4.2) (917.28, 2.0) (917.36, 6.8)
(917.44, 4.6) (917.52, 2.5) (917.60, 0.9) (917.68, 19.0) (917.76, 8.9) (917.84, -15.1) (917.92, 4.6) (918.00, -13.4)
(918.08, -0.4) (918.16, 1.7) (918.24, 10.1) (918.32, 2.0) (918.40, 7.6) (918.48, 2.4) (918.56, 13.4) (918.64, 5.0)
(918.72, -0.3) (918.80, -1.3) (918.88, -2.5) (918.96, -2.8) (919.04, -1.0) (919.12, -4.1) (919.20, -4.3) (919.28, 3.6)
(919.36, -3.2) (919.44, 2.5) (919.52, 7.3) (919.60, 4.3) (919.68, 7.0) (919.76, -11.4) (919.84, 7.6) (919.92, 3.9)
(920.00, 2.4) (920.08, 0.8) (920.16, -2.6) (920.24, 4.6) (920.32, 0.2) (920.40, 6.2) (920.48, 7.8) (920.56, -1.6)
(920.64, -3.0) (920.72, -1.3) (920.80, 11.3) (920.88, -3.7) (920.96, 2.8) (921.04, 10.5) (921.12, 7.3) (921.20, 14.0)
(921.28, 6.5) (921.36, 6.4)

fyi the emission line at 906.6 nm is H-gamma 4340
